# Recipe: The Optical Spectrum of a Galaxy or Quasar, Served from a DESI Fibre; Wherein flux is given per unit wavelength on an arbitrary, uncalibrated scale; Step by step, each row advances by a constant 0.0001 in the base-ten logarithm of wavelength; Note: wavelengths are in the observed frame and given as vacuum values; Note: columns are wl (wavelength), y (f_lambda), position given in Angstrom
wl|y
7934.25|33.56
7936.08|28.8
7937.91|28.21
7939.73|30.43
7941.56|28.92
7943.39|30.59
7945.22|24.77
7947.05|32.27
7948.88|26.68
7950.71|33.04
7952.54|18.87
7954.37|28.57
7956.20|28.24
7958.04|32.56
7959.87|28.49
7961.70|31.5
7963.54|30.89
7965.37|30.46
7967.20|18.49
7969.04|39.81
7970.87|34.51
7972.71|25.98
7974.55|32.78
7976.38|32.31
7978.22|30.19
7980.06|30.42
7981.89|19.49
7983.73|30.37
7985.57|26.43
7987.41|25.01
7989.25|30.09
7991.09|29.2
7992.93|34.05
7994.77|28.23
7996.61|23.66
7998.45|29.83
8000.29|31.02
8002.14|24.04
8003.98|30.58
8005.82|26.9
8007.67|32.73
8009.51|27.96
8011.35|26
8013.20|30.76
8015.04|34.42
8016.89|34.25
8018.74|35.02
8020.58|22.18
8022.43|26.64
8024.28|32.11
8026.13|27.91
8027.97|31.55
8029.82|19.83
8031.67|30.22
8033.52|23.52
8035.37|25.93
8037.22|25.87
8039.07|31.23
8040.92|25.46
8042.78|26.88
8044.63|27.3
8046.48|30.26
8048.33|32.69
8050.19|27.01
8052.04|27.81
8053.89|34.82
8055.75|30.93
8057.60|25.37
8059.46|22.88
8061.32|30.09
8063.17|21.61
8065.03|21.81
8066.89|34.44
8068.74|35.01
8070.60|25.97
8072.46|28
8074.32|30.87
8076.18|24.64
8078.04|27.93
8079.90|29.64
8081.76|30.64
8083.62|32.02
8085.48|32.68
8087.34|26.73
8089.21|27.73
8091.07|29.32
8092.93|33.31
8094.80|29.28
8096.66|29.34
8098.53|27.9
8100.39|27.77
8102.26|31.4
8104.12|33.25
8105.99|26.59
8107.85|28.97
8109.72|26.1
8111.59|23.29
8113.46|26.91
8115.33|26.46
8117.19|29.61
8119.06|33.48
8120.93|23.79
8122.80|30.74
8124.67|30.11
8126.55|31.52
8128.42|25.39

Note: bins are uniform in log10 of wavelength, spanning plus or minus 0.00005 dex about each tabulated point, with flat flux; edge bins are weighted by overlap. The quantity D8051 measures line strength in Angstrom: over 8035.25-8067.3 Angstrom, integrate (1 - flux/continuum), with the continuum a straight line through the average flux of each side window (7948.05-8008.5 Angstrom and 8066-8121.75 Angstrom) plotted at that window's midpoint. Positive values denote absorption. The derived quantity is 1.3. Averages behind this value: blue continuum 28.9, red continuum 29.1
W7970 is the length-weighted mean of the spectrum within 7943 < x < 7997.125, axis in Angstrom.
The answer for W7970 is 29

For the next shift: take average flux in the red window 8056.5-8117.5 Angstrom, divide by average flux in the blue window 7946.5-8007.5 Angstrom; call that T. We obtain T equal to 1.0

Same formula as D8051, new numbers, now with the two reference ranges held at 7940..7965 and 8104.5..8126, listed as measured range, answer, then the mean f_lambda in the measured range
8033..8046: 0.7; 26.8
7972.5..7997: 0.1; 28.6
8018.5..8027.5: 0.0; 28.5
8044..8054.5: -0.6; 29.9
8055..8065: 0.9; 25.7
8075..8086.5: -0.6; 29.6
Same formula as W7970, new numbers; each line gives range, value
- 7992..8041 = 28.6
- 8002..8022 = 29.7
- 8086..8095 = 29.4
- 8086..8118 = 28.5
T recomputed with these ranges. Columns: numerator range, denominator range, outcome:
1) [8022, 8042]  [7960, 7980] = 0.89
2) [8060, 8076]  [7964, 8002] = 0.97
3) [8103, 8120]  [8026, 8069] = 1.02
